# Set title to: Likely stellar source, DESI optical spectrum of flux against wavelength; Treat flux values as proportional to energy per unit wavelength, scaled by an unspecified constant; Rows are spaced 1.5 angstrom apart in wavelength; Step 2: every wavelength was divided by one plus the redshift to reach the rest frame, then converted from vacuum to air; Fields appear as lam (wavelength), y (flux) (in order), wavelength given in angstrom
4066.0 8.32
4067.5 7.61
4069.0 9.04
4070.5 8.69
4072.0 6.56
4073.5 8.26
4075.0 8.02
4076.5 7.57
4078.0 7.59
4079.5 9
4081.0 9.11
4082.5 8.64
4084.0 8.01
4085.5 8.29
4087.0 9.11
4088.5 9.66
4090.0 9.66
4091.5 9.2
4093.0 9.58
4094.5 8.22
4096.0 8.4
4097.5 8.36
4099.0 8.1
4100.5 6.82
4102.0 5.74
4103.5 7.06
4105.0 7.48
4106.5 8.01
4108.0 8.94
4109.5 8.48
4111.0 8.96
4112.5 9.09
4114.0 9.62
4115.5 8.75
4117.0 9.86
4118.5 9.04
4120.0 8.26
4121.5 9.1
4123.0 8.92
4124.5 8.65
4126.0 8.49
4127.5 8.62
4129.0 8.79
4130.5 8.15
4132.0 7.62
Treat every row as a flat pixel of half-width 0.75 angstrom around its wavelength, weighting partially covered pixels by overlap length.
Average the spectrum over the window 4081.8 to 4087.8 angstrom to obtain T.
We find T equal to 8.52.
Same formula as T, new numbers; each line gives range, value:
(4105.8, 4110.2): 8.48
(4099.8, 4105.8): 6.78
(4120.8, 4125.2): 8.89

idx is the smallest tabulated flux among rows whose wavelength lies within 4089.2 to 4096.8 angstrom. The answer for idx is 8.22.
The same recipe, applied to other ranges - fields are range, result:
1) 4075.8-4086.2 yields 7.57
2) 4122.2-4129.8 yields 8.49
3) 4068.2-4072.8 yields 6.56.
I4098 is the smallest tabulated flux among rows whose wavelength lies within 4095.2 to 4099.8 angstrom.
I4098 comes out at 8.1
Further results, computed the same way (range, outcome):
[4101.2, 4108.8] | 5.74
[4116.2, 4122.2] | 8.26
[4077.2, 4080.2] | 7.59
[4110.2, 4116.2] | 8.75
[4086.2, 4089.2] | 9.11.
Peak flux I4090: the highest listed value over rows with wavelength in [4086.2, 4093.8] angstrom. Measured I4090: 9.66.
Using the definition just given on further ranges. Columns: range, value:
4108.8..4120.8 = 9.86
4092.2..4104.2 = 9.58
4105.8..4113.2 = 9.09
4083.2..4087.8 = 9.11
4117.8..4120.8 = 9.04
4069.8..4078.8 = 8.69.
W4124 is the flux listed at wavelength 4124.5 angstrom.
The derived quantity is 8.65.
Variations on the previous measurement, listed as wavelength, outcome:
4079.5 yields 9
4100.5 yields 6.82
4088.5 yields 9.66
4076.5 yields 7.57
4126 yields 8.49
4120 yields 8.26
